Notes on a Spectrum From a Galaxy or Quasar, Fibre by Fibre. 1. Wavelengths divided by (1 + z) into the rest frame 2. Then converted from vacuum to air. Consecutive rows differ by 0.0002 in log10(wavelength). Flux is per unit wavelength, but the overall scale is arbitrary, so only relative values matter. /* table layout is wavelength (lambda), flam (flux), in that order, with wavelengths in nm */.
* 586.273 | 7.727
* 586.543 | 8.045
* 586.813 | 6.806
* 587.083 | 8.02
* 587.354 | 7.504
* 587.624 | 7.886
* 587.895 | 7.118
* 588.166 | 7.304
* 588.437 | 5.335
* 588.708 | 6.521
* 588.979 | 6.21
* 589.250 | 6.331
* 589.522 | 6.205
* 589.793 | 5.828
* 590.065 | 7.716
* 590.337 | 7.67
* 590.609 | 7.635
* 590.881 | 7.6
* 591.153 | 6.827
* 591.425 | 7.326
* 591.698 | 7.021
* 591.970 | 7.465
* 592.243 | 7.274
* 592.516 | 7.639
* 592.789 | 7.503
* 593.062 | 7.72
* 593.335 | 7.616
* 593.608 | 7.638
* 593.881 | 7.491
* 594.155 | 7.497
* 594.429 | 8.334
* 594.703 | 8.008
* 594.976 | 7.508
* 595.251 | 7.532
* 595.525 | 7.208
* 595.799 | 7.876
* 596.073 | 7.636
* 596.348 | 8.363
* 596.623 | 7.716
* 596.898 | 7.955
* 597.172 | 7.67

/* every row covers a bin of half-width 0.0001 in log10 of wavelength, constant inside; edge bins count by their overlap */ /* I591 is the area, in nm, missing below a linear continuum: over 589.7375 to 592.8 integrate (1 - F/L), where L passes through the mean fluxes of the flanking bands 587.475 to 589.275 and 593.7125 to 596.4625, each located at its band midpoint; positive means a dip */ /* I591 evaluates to -0.07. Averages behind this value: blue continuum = 6.7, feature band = 7.32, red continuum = 7.74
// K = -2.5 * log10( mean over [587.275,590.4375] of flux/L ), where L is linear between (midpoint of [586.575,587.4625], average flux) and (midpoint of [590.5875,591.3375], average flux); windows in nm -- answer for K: 0.10 mag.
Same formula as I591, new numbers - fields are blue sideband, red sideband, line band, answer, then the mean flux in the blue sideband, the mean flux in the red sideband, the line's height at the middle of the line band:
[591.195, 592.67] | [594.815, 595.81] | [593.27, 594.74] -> -0.064 nm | 7.31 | 7.5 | 7.43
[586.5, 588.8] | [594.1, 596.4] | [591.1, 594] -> 0.045 nm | 7.15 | 7.76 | 7.54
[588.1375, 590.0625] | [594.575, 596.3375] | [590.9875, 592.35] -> -0.067 nm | 6.29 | 7.68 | 6.85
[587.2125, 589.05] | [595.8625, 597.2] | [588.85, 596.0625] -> 0.052 nm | 6.86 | 7.89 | 7.39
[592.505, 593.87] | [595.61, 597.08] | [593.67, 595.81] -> 0.021 nm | 7.61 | 7.88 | 7.75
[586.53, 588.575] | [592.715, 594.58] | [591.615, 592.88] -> 0.032 nm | 7.2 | 7.69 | 7.58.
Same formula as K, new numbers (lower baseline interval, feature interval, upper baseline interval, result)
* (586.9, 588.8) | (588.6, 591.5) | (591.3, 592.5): 0.049 mag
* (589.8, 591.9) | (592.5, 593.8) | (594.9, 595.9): -0.030 mag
